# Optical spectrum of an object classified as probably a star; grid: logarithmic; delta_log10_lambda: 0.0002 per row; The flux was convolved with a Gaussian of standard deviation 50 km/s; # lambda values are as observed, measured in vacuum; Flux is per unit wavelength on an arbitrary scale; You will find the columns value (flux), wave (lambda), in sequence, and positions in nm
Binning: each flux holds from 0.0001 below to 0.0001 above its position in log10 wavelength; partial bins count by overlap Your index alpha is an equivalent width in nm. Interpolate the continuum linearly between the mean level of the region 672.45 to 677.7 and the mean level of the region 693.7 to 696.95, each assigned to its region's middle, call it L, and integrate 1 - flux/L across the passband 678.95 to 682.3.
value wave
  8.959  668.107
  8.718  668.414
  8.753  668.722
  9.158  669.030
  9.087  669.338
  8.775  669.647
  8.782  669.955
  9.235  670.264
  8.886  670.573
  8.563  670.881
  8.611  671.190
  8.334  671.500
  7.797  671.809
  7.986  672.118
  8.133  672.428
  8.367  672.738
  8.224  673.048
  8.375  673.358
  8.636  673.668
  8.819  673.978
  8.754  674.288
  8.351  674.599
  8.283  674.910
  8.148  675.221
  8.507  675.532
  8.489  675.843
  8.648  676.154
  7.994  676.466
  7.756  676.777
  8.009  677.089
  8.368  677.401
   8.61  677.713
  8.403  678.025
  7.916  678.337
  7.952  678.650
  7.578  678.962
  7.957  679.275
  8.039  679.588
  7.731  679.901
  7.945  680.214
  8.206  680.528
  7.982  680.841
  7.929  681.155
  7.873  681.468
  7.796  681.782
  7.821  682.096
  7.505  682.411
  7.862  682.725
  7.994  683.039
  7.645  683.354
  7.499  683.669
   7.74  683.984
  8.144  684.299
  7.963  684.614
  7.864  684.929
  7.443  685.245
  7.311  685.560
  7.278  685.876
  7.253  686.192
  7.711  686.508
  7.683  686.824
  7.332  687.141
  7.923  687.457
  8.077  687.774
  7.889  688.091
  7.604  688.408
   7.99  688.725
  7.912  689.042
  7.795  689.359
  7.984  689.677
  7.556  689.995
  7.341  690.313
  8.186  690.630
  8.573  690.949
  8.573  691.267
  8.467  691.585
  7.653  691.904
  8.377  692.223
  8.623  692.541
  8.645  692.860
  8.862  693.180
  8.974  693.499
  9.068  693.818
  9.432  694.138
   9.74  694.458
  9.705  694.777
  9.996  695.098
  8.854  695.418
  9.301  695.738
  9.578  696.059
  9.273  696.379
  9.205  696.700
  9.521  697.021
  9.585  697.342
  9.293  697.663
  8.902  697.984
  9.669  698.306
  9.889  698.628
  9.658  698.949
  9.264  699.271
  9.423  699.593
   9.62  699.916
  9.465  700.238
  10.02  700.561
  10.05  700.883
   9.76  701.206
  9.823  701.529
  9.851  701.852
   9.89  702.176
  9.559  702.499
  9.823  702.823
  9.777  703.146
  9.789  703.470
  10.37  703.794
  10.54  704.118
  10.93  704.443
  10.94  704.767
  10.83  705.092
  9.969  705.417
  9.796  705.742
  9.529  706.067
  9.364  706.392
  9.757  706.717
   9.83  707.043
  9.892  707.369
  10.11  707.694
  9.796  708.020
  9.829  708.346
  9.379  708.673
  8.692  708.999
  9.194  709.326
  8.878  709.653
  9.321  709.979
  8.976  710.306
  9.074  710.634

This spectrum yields 0.29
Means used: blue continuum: 8.36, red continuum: 9.42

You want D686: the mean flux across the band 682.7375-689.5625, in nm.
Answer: 7.72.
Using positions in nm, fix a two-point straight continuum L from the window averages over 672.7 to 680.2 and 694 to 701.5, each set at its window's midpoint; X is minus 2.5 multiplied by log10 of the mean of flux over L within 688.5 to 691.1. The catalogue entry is 0.147 mag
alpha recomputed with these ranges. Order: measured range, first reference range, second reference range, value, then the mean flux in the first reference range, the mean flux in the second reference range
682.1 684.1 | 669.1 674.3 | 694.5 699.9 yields 0.277 nm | 8.56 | 9.46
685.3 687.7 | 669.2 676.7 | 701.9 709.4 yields 0.411 nm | 8.48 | 9.9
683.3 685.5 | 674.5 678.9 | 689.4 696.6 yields 0.190 nm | 8.23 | 8.75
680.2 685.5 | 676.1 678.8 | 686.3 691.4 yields 0.135 nm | 8.17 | 7.87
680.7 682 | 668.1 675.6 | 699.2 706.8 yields 0.158 nm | 8.56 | 9.93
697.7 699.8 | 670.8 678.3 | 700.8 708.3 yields 0.046 nm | 8.33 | 10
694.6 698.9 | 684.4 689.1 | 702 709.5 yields -0.295 nm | 7.68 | 9.89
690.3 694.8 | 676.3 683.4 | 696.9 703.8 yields 0.163 nm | 7.96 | 9.67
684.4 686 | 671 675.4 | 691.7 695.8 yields 0.208 nm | 8.35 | 9.01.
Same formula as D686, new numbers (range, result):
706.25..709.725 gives 9.54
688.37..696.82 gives 8.65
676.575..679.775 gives 8.06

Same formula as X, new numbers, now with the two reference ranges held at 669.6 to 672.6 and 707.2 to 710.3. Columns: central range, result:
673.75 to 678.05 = 0.032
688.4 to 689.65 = 0.139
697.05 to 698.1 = -0.019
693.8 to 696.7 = -0.040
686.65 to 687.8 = 0.155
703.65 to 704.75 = -0.146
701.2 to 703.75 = -0.061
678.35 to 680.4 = 0.109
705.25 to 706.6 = -0.036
